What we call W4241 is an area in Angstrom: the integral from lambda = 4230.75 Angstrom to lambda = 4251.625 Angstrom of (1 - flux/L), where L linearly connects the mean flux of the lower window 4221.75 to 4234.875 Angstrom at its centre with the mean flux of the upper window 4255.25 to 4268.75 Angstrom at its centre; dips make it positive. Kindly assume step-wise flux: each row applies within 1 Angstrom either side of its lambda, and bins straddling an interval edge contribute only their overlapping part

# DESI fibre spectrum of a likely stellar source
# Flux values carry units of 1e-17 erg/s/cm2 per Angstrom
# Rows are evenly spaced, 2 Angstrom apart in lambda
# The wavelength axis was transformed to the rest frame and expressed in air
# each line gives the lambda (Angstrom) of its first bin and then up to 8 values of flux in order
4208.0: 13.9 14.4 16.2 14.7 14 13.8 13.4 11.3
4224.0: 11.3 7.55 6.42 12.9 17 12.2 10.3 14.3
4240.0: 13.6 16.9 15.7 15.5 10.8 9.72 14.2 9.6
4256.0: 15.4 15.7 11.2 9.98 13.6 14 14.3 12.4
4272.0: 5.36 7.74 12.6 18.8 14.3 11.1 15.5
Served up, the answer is -2.7 Angstrom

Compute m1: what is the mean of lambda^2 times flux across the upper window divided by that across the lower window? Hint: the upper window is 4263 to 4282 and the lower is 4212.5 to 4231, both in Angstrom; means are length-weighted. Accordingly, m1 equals 1.1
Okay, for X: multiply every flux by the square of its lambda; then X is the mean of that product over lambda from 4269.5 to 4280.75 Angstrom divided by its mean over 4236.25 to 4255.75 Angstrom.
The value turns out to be 0.9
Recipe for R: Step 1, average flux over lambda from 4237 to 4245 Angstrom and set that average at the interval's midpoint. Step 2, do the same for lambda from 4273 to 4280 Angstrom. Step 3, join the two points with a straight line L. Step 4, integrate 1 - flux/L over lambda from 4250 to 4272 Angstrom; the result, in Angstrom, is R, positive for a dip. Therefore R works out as 2.4 Angstrom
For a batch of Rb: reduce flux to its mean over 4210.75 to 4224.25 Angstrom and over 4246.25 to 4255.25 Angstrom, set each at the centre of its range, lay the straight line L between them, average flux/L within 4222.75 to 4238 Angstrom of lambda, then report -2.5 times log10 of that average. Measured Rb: 0.136 mag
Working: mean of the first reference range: 13.7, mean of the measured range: 11.3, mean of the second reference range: 11.6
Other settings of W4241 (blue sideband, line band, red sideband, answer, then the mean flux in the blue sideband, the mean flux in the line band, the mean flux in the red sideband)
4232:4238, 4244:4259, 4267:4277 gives -1.9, 12.7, 13.2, 10.5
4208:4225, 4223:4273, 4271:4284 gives 1.4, 13.7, 12.4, 11.9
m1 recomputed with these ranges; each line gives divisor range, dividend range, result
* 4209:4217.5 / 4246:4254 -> 0.81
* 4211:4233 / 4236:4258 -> 1.09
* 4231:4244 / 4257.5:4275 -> 0.82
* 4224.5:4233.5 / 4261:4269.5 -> 1.19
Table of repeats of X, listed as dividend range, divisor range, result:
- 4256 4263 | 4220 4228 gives 1.29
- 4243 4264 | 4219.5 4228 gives 1.27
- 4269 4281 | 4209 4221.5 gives 0.85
